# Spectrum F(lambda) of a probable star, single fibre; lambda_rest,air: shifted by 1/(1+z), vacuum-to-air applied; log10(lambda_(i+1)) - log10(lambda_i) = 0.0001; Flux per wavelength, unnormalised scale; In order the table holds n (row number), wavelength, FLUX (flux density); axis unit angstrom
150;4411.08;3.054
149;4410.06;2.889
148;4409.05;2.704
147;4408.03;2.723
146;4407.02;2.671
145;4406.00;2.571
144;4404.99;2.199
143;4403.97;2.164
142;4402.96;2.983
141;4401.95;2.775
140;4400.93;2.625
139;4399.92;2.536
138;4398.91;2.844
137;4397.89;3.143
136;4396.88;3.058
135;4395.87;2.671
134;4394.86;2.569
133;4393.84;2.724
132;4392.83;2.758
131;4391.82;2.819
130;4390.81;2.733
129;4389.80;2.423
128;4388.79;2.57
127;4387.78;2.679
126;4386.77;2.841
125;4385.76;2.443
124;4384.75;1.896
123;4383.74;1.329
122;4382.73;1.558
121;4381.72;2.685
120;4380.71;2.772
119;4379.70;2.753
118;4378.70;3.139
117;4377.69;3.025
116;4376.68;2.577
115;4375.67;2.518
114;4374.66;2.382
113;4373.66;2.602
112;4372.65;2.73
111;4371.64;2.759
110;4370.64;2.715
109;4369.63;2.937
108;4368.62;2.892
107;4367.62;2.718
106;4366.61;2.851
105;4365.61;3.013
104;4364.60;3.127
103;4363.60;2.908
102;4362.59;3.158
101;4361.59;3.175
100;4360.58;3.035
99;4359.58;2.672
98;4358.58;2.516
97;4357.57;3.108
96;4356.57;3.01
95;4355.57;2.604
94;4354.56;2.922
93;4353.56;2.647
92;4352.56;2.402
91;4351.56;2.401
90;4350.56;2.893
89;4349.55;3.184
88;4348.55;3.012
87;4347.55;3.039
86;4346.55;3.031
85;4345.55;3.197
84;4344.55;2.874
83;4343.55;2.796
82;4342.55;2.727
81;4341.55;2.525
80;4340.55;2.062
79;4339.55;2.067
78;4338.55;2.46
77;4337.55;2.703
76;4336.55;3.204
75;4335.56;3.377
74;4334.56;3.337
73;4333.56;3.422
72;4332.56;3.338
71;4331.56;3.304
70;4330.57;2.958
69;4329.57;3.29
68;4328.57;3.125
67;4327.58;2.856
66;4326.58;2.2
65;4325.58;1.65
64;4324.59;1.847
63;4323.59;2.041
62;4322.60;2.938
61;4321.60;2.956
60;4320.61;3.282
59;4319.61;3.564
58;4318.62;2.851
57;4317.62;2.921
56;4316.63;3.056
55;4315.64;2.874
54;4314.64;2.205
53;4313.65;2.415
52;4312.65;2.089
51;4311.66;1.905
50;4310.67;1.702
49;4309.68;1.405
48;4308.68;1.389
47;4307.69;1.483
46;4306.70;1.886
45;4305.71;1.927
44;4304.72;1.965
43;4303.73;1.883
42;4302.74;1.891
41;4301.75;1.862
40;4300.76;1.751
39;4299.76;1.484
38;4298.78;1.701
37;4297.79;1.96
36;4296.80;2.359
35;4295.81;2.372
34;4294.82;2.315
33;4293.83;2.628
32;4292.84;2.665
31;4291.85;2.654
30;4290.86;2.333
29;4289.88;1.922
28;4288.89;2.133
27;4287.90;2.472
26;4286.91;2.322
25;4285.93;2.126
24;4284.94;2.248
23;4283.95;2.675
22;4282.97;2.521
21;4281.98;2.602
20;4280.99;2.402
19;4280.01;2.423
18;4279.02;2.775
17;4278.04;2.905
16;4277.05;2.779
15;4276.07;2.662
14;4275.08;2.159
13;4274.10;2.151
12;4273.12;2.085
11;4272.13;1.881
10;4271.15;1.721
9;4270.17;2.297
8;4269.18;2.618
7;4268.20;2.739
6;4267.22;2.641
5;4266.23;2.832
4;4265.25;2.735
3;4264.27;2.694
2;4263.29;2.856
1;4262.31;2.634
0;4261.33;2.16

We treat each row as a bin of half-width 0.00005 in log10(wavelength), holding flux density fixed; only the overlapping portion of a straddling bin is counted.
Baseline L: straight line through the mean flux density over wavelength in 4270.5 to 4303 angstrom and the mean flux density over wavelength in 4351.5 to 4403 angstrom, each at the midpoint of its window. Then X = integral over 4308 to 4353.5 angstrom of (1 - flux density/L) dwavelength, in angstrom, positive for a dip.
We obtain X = -3.55 angstrom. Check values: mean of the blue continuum 2.27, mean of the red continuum 2.71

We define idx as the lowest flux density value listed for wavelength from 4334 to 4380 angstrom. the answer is 2.062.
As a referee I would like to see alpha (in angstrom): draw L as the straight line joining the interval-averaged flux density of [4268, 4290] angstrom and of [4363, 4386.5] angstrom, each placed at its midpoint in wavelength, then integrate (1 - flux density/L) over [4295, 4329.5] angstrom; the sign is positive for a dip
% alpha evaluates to 3.1 angstrom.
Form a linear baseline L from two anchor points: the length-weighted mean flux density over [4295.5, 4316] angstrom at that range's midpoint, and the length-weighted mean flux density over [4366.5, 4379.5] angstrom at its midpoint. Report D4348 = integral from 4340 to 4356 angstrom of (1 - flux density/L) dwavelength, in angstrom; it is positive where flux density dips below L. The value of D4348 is -2.13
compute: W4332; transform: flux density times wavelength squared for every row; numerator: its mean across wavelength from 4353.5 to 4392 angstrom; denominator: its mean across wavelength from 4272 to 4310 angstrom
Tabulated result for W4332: 1.3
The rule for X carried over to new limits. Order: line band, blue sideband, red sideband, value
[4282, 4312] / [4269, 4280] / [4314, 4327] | 5.04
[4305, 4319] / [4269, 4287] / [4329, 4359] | 2.67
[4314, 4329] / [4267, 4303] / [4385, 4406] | -1.63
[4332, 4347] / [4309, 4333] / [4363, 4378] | -1.16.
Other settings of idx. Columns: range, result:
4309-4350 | 1.405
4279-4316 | 1.389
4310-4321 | 1.702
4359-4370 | 2.672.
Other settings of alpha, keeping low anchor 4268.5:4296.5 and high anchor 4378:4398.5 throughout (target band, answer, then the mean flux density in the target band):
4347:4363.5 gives -2.2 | 2.86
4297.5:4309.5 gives 3.3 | 1.75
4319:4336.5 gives -3.2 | 2.92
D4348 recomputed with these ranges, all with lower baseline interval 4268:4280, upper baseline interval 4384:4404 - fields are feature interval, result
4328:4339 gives -2.69 angstrom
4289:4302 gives 1.49 angstrom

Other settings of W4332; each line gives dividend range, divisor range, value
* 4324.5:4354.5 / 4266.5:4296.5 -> 1.20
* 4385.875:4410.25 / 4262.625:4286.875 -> 1.15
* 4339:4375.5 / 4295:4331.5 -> 1.24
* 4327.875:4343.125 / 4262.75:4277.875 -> 1.22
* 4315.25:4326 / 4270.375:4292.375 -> 1.18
